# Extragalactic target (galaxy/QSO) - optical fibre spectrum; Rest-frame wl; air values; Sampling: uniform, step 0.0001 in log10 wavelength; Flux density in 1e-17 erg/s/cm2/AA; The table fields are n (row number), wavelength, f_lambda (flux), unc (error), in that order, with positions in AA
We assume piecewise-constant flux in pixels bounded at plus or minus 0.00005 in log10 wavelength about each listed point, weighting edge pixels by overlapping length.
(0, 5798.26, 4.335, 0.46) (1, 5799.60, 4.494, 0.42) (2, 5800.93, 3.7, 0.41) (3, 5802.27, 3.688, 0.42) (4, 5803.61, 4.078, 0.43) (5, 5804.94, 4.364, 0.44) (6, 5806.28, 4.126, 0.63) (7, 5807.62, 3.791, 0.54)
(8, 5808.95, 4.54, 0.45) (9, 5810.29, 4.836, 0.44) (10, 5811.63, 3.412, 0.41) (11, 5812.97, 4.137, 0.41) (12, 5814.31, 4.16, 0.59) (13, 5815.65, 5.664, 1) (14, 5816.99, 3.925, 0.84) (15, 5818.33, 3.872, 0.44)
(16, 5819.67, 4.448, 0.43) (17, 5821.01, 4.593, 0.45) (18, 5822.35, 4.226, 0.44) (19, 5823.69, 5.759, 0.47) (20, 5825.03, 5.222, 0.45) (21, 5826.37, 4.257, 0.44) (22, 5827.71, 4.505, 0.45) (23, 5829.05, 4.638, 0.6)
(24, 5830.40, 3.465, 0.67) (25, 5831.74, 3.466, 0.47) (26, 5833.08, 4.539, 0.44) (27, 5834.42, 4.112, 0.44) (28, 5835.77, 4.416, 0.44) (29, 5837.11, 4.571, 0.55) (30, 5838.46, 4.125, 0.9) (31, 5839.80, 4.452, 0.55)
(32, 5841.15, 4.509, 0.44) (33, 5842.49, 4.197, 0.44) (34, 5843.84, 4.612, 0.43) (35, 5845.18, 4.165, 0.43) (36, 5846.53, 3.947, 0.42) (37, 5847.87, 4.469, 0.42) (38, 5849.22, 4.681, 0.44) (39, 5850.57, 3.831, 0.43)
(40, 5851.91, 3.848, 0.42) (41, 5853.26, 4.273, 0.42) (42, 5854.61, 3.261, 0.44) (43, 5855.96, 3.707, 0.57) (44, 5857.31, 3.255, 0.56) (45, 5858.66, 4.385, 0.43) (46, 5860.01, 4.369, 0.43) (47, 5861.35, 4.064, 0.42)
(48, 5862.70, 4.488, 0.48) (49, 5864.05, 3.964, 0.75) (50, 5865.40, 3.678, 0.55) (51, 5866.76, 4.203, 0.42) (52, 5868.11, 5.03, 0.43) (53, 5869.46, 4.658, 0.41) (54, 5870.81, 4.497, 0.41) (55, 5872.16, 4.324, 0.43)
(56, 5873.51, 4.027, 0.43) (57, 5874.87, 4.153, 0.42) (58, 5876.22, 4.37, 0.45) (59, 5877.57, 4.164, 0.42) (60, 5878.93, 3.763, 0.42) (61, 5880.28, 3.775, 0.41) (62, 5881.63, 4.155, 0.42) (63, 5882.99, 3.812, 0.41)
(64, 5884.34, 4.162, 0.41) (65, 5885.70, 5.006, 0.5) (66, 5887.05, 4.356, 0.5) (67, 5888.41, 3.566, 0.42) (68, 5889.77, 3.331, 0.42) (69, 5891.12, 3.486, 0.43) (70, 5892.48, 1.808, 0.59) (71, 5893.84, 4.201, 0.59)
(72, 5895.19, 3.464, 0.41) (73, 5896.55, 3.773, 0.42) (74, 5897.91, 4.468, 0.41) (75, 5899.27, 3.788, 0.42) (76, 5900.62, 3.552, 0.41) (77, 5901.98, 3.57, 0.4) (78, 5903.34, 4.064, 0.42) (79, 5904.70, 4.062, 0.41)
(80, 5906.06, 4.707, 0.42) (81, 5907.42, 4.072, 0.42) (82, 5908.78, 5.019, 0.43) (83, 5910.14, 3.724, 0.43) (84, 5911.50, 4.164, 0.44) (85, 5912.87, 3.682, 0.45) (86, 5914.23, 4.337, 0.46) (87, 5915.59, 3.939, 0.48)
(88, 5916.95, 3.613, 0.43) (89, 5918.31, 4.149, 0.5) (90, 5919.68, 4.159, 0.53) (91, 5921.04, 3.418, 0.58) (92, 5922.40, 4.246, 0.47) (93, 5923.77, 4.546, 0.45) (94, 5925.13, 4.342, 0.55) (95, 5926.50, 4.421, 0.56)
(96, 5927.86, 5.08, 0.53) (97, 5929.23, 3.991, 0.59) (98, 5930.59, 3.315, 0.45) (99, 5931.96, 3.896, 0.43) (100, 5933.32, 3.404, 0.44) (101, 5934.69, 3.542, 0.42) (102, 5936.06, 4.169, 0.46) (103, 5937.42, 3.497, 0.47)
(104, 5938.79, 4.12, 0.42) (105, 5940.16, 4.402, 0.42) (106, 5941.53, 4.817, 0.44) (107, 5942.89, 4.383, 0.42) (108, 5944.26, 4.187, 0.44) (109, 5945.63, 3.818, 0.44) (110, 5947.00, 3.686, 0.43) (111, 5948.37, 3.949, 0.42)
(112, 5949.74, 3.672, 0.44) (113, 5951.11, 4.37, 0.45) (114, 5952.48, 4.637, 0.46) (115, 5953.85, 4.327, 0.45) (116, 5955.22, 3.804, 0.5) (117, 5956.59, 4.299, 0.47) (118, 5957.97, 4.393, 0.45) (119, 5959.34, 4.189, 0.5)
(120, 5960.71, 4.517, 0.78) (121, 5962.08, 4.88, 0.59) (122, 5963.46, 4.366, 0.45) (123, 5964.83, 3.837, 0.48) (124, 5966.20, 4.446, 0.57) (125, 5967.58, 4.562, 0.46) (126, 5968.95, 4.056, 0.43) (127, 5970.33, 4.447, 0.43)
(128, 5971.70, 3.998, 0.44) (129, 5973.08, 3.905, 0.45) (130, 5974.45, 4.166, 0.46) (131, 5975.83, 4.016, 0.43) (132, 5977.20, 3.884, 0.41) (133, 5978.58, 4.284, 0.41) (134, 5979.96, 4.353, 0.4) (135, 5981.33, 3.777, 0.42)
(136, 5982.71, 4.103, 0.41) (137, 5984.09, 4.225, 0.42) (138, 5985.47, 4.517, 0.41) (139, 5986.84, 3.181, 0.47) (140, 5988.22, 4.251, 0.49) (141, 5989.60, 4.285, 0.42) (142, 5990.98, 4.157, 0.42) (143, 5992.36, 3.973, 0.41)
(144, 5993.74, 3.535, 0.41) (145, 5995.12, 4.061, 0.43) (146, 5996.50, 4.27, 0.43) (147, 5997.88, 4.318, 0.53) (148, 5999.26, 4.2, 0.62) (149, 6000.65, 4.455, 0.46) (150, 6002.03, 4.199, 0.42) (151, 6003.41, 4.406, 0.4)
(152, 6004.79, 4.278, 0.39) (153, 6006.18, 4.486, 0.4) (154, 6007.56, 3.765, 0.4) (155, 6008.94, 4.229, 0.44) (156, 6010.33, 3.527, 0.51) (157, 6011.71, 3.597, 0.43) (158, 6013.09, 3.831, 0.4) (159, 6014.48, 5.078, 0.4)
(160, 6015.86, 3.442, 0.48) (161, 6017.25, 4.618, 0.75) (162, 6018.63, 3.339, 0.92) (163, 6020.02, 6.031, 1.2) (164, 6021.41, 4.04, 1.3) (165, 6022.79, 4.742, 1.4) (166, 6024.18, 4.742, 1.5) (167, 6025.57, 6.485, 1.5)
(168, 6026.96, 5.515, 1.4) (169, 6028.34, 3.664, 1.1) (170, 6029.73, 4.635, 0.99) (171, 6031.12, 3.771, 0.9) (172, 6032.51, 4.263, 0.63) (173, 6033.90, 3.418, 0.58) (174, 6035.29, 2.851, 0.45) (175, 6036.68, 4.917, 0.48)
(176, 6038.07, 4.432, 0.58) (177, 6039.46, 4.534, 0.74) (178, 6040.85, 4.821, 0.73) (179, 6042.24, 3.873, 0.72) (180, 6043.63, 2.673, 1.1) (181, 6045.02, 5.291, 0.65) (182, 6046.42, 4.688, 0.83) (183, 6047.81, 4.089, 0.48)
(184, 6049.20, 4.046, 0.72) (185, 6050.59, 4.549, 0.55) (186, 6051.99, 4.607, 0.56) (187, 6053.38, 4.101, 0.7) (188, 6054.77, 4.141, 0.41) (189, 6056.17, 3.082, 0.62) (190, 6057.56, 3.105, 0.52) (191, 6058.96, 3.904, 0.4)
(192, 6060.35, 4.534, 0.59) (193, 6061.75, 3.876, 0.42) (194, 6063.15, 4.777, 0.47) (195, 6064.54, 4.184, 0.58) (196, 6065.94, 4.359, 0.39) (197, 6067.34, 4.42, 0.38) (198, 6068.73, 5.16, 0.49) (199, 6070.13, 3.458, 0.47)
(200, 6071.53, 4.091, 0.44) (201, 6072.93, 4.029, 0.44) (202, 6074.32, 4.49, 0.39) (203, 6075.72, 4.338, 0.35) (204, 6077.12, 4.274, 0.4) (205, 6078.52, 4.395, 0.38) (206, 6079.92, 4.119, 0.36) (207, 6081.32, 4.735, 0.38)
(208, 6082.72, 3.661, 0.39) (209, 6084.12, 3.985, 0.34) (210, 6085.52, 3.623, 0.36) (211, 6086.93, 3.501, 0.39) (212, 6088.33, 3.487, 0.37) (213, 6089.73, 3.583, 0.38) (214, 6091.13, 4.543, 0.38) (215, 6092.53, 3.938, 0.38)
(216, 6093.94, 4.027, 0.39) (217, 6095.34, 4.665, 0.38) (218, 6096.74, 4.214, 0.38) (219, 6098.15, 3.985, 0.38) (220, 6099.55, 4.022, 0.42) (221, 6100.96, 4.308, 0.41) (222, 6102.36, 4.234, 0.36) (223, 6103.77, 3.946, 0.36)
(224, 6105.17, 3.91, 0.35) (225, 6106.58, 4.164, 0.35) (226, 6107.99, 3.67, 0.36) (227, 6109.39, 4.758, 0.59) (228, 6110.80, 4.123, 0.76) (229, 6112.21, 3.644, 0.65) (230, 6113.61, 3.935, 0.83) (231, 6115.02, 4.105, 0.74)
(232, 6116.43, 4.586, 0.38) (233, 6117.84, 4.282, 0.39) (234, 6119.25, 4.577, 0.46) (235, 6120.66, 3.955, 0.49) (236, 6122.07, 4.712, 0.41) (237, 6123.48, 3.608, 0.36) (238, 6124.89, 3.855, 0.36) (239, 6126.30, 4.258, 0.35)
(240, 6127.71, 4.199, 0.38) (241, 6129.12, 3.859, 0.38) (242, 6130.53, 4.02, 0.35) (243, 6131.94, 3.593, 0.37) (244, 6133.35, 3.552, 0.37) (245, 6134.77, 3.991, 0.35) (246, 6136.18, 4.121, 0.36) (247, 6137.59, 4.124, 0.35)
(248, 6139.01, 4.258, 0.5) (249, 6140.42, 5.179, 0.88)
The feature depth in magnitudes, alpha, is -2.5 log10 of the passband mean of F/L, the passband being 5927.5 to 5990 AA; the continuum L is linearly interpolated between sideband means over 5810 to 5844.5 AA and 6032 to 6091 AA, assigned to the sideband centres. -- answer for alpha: 0.03 mag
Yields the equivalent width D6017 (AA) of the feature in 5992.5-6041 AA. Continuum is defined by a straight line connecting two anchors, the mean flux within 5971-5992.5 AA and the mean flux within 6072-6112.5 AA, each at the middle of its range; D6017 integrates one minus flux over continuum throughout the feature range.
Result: -2.6 AA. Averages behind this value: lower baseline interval 4.07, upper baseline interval 4.09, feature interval 4.29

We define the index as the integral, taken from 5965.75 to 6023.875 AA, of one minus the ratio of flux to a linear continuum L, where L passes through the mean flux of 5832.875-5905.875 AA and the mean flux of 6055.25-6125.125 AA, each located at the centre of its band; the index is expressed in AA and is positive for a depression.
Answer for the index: -1.2 AA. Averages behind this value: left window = 4.07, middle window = 4.17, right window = 4.1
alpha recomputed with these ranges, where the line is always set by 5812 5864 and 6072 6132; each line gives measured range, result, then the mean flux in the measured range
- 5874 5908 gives 0.09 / 3.91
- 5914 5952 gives 0.04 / 4.05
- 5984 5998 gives 0.03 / 4.05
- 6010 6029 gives -0.09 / 4.5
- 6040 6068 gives -0.01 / 4.16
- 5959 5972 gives -0.04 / 4.34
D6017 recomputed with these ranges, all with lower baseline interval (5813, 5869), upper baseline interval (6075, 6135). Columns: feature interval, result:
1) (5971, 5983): 0.33 AA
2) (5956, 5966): -0.42 AA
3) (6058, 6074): -0.55 AA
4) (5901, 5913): 0.28 AA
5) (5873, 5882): 0.41 AA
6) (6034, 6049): -0.22 AA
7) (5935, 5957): 0.38 AA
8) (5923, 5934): 0.22 AA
